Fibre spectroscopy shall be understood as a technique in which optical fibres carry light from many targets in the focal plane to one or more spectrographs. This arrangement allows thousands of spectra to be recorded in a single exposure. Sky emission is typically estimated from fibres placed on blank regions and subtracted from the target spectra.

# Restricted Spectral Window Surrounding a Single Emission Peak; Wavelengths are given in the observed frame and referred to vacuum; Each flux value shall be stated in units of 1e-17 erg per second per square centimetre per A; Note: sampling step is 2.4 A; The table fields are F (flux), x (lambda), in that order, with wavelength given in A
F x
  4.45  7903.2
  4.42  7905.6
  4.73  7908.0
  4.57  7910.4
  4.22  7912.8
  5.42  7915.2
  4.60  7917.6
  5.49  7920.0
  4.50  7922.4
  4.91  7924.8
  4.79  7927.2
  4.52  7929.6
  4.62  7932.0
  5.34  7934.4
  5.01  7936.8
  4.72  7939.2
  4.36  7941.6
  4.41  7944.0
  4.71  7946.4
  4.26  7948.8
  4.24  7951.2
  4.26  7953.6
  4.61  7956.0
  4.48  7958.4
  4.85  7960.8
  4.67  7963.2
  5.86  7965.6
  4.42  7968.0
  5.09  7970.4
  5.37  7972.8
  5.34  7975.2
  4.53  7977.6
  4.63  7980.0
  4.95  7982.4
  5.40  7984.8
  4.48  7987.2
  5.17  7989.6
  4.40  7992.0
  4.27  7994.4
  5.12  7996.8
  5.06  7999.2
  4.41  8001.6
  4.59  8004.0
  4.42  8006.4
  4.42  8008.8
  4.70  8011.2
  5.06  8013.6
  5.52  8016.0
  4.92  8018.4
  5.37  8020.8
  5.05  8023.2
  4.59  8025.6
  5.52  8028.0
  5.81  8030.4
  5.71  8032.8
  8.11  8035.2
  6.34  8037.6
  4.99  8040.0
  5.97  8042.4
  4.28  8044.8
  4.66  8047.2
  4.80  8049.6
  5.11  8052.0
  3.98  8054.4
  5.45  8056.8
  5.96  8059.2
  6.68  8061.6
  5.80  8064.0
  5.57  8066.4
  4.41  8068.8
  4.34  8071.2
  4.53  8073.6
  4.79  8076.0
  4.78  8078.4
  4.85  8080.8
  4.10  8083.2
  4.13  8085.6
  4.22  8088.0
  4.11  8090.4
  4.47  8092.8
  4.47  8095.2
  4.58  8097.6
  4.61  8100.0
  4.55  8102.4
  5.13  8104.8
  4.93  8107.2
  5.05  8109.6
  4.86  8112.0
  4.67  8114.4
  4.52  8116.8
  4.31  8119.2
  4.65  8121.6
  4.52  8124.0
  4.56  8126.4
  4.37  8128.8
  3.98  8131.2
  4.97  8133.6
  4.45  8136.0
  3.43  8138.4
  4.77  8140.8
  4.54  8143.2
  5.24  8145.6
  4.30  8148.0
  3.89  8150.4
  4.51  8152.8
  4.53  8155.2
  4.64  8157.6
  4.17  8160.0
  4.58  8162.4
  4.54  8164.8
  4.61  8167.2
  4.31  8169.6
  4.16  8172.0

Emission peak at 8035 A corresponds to H-alpha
